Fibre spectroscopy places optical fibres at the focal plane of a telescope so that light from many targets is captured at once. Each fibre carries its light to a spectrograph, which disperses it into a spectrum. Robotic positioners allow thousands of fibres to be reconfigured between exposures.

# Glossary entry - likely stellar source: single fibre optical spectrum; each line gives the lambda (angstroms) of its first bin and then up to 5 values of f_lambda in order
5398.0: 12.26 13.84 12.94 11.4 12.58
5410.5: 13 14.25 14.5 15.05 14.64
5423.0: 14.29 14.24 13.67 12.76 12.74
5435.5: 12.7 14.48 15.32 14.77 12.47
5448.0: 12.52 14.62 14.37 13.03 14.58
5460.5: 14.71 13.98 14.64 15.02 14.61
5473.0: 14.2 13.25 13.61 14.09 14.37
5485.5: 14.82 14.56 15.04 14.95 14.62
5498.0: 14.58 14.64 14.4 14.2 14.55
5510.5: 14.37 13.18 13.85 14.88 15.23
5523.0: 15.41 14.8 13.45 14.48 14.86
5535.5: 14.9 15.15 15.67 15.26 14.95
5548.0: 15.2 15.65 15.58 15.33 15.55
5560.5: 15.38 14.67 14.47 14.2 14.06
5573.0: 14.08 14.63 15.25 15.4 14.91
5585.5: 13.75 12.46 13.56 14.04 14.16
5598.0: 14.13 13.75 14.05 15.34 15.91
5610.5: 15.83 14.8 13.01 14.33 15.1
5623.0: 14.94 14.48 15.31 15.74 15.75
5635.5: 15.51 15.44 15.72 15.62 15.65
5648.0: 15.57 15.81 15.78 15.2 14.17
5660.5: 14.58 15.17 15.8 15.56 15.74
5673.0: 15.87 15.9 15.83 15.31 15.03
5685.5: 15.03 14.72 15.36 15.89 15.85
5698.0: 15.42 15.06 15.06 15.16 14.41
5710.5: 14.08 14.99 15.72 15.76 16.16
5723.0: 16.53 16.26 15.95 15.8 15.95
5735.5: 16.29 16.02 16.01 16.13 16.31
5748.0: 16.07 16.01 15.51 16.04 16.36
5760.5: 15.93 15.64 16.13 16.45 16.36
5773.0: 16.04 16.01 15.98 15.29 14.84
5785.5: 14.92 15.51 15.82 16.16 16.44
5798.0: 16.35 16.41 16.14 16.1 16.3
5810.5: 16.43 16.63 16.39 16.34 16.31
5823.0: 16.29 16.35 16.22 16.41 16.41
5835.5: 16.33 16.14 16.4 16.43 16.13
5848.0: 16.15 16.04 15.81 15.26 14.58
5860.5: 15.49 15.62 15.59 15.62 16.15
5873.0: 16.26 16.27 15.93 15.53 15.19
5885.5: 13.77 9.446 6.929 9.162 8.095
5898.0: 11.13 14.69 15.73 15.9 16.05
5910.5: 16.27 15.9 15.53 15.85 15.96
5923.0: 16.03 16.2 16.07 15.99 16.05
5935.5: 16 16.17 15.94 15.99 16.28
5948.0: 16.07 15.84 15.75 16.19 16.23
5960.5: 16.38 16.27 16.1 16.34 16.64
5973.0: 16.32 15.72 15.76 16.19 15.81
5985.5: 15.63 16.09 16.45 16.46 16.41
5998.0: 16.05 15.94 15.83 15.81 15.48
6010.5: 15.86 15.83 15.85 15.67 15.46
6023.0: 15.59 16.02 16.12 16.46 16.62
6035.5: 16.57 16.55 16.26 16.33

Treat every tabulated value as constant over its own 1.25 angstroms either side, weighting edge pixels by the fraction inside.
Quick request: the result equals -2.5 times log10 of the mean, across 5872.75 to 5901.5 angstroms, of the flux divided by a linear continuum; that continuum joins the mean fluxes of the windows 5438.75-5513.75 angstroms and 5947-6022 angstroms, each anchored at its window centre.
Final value 0.24 mag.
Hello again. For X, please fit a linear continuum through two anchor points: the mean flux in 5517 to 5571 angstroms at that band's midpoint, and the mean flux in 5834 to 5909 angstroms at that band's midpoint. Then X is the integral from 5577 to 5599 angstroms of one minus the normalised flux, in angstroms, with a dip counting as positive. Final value 1.1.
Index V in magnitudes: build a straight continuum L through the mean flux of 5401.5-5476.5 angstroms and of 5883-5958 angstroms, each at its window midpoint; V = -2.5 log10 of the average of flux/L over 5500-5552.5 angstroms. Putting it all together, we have -0.06 mag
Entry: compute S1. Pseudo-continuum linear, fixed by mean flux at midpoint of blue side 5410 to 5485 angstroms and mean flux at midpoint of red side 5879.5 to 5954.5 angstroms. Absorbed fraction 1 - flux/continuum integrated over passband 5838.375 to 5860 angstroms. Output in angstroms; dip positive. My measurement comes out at -1.9 angstroms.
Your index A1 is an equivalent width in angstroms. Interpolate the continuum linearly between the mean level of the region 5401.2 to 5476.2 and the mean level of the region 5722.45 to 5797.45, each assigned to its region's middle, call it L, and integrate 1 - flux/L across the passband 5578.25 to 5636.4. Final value 1.3 angstroms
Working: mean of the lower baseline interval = 13.8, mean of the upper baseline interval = 16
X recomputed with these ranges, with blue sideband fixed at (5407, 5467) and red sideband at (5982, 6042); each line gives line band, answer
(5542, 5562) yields -1.4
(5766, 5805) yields -1.8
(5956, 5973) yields -0.5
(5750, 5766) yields -0.9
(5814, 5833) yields -1.2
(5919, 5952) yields -0.6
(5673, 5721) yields -1.4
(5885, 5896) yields 4.4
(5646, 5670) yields -1.0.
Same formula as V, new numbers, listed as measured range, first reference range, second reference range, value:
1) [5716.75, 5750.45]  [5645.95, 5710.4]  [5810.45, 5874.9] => -0.04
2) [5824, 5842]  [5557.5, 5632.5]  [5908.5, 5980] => -0.05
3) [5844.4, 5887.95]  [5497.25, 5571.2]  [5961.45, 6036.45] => 0.02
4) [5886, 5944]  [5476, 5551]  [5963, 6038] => 0.10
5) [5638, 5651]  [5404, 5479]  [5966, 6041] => -0.07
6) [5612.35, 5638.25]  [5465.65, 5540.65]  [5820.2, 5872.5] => 0.01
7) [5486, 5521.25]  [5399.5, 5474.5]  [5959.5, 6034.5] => -0.03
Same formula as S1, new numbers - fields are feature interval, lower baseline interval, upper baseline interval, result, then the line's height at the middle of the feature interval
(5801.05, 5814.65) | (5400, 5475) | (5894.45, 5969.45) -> -1.1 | 15.2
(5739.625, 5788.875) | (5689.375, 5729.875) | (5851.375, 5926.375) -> -2.2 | 15.2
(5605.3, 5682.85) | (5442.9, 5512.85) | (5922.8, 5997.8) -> -2.2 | 14.9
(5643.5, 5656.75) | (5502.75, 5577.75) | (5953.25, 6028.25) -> -0.5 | 15.1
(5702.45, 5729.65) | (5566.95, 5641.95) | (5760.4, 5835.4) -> 0.0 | 15.5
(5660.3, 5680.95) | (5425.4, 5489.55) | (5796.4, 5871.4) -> -0.5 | 15.2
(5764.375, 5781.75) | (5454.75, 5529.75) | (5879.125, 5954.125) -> -1.8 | 14.6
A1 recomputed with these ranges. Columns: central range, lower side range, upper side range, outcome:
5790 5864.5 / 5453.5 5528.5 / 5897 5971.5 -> -3.0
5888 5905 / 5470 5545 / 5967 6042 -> 5.0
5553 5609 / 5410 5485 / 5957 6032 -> 0.0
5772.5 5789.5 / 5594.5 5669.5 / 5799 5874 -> 0.3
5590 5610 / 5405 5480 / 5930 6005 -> 0.1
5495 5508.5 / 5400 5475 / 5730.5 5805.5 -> -0.2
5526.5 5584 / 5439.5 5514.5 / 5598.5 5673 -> -0.8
